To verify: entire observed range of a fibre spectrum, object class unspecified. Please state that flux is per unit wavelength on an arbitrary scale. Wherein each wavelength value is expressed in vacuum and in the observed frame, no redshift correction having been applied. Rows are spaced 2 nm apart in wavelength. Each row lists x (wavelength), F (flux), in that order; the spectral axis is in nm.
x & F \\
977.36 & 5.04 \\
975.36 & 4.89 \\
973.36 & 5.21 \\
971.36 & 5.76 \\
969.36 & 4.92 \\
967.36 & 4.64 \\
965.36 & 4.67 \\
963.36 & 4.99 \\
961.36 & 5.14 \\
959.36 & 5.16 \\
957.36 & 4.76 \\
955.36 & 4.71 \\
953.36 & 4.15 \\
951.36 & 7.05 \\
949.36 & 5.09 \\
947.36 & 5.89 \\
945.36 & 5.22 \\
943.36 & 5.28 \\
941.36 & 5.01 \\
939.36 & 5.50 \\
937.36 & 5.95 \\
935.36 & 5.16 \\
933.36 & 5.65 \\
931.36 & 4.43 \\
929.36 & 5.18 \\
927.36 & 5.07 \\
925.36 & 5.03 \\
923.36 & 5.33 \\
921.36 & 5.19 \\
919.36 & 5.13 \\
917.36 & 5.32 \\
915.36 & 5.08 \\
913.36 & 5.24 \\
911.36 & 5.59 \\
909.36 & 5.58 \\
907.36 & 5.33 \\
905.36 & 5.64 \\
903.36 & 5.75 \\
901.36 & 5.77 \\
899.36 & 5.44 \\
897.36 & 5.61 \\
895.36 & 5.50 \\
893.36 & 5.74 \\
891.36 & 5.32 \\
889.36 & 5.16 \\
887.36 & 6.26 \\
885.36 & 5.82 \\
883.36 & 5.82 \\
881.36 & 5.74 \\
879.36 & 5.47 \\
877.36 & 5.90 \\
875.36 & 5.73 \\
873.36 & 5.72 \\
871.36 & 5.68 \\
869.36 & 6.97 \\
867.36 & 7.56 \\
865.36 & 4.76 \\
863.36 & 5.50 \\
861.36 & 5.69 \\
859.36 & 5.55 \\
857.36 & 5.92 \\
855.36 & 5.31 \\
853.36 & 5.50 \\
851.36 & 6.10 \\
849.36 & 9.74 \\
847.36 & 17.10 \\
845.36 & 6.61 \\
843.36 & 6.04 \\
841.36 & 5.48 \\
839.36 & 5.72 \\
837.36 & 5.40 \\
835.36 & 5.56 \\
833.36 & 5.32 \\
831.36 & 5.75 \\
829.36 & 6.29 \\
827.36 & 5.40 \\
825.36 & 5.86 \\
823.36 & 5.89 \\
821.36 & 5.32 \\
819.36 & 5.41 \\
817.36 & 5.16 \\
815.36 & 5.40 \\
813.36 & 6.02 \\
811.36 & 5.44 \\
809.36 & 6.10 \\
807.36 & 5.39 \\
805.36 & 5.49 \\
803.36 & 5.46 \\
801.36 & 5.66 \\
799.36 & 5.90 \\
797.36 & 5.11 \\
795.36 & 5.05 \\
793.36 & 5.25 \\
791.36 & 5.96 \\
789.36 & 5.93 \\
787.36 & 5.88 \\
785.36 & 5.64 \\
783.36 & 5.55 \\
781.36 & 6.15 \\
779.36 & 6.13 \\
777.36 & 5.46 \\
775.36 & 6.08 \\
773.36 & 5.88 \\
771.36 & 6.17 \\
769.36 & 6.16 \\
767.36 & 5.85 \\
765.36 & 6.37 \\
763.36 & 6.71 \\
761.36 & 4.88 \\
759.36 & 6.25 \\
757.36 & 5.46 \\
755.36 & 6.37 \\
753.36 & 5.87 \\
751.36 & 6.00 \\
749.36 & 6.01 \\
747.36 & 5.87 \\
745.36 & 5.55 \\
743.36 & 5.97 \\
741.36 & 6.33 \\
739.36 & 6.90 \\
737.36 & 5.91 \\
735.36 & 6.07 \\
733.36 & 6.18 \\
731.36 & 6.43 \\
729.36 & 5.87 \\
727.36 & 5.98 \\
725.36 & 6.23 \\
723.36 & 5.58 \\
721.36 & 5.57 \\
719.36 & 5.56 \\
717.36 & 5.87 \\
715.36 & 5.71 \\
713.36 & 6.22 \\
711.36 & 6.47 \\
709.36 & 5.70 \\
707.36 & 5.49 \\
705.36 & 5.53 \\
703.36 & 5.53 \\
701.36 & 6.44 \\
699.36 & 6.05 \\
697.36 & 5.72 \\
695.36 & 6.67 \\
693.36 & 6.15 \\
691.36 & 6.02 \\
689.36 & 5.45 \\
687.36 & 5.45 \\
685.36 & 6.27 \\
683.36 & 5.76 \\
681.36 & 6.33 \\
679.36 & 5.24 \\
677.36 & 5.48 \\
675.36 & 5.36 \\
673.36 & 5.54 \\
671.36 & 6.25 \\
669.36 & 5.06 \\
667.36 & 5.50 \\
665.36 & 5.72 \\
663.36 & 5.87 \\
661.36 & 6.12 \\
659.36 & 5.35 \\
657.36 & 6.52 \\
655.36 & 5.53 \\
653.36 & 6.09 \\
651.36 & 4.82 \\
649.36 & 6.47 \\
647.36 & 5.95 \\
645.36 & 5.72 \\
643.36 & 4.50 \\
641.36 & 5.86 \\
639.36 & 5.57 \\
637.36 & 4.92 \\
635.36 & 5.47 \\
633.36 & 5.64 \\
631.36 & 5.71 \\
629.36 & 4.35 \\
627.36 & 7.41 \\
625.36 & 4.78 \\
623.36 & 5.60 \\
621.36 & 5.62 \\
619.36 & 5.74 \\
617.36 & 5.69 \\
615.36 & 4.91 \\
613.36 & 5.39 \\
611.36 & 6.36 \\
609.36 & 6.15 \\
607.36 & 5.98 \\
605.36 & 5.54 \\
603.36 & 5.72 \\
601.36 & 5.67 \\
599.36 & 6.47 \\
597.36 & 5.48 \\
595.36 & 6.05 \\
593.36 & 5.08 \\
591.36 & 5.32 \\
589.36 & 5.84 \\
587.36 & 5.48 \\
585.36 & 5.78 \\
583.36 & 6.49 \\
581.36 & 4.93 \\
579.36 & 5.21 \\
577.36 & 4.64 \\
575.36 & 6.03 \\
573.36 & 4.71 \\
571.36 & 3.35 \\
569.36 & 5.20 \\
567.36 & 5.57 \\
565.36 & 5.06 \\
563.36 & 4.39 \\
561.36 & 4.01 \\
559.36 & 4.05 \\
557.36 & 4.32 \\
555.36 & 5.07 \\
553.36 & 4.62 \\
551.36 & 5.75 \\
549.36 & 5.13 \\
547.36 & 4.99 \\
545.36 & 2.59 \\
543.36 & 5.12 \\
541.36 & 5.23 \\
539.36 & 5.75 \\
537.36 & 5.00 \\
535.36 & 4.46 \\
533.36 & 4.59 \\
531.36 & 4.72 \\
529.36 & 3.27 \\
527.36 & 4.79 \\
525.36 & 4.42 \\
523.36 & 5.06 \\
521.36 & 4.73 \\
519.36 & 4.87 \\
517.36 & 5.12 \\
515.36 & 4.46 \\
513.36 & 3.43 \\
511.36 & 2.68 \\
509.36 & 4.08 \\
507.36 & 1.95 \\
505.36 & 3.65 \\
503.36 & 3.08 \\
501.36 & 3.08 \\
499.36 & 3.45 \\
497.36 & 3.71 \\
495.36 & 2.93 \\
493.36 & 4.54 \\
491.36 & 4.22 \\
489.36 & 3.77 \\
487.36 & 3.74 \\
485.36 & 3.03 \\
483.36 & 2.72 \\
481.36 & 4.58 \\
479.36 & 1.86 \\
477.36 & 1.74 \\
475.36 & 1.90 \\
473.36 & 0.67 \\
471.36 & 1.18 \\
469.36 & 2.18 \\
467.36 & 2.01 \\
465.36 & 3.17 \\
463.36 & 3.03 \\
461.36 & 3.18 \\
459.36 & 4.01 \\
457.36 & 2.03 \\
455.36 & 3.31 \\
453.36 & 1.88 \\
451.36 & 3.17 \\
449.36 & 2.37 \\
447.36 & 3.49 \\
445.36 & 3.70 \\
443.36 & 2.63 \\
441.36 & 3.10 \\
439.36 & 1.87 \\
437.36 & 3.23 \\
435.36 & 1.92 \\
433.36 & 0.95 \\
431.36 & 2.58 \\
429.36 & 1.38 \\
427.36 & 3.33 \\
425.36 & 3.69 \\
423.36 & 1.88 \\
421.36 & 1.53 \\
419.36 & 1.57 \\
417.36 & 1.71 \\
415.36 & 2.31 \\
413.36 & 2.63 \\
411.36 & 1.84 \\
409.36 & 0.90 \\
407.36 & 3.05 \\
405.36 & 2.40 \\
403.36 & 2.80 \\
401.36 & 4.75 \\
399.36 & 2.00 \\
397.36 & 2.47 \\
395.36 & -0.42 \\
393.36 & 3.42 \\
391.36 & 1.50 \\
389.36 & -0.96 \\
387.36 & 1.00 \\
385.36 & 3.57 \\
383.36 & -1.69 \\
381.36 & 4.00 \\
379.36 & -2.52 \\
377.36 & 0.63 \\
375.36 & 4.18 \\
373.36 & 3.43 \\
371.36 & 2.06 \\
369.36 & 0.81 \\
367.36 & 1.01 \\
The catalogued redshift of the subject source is 0.29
